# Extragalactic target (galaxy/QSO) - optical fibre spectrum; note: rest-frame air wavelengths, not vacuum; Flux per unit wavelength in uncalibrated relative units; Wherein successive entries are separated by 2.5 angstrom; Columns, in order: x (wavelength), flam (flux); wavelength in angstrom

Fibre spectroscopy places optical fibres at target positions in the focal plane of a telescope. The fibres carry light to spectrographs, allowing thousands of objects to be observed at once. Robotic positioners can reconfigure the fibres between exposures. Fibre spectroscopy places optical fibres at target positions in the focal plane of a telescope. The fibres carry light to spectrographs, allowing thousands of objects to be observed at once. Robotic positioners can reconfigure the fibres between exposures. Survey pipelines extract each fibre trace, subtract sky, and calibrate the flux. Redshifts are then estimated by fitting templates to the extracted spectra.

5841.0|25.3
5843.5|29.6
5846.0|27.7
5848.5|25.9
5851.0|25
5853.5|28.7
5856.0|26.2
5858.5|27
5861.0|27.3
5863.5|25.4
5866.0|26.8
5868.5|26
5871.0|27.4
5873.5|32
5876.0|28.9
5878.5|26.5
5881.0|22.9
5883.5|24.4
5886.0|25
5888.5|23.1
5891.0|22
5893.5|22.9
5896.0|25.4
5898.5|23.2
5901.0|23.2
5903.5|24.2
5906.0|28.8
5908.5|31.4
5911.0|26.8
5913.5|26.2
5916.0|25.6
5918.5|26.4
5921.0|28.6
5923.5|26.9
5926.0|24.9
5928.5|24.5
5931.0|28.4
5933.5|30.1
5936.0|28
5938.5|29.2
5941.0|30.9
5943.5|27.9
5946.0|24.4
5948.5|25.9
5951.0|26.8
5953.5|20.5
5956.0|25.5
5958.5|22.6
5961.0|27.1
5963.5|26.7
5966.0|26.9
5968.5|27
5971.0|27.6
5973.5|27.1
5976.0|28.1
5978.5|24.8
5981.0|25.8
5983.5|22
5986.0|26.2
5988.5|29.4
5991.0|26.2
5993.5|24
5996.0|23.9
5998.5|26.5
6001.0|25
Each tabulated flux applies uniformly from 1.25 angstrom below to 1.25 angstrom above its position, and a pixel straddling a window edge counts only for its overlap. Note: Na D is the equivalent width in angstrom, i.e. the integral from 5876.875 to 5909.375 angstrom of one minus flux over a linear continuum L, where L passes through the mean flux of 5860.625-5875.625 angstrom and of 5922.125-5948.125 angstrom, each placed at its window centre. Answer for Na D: 3.21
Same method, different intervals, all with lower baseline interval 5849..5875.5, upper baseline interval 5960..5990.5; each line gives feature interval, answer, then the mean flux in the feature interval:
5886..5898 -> 1.6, 23.5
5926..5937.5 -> -0.3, 27.5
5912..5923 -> 0.1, 26.7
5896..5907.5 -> 0.8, 25.1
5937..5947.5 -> -0.5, 28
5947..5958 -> 0.9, 24.5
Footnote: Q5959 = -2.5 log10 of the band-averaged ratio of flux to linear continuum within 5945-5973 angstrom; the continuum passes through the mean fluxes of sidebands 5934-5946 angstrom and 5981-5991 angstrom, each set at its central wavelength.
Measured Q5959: 0.08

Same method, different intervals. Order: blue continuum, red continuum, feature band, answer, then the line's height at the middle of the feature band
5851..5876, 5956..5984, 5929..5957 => -0.02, 26.4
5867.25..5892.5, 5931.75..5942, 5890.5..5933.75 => 0.07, 27.9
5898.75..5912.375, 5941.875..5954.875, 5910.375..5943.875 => -0.06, 25.9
